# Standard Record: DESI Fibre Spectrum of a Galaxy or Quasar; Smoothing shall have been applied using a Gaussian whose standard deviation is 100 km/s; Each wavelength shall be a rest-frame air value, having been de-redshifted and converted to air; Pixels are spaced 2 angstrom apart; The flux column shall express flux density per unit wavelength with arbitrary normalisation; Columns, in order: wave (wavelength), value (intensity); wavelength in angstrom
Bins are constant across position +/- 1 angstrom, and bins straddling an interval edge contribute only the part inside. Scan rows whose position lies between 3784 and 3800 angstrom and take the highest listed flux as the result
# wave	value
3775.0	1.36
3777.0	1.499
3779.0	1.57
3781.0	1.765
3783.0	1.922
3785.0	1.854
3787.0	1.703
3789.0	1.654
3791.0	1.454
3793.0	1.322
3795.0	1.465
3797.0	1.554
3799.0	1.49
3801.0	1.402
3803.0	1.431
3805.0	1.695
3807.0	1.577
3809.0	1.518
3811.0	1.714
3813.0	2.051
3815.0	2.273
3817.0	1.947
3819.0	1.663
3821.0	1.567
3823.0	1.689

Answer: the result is 1.854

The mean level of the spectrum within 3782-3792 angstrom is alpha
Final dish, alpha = 1.72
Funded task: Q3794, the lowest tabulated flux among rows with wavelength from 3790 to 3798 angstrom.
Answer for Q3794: 1.322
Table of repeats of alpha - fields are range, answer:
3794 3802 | 1.48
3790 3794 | 1.39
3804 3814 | 1.71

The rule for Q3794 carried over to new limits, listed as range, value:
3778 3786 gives 1.57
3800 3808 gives 1.402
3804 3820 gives 1.518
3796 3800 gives 1.49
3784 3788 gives 1.703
